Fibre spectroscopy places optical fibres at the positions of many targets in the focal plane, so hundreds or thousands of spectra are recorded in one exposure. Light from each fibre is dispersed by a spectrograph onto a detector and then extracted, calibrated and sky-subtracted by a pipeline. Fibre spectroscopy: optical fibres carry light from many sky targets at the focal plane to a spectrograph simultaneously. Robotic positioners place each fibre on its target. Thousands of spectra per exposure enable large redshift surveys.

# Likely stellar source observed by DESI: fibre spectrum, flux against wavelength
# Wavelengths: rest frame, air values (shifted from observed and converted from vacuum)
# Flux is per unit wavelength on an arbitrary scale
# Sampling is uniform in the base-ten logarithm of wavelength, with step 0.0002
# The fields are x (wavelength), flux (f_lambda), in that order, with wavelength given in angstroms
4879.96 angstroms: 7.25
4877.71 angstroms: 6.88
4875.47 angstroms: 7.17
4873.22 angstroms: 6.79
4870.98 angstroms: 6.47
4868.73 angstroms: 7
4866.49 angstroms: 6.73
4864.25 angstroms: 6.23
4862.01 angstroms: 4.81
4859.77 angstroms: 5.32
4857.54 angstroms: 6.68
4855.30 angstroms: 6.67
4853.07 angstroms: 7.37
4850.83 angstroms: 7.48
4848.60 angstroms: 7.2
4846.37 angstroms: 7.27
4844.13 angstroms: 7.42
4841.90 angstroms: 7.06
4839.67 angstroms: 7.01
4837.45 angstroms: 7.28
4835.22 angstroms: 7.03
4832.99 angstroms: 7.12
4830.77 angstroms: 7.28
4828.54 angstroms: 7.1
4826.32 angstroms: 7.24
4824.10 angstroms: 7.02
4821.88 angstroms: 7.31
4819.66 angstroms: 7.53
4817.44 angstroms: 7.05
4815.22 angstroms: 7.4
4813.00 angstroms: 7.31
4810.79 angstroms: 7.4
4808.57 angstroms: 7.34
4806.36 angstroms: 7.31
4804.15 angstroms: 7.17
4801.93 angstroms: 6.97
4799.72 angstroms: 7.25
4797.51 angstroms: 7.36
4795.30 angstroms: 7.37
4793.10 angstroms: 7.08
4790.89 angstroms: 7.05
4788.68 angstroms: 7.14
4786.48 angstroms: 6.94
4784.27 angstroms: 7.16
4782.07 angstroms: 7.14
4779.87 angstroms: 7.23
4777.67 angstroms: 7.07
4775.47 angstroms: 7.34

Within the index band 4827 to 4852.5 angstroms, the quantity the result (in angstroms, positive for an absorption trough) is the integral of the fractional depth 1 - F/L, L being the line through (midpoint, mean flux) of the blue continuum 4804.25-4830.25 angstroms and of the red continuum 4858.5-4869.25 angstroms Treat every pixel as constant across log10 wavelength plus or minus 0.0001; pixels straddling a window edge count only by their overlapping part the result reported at -2.2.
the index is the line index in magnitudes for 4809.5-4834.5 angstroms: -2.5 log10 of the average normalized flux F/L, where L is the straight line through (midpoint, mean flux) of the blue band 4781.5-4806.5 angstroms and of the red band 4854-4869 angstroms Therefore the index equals -0.08 mag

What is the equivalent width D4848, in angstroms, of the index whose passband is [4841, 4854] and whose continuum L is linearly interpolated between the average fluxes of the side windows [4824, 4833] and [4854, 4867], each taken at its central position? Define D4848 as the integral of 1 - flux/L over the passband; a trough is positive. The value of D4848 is -1.6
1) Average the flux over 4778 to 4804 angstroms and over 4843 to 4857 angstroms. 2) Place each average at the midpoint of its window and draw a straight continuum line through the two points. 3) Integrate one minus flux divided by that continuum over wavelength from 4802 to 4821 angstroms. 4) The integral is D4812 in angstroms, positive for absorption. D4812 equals -0.3 angstroms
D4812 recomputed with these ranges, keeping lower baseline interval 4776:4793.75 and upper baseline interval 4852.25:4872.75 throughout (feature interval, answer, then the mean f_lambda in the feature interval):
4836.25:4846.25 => -1.0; 7.2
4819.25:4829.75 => -0.8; 7.22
